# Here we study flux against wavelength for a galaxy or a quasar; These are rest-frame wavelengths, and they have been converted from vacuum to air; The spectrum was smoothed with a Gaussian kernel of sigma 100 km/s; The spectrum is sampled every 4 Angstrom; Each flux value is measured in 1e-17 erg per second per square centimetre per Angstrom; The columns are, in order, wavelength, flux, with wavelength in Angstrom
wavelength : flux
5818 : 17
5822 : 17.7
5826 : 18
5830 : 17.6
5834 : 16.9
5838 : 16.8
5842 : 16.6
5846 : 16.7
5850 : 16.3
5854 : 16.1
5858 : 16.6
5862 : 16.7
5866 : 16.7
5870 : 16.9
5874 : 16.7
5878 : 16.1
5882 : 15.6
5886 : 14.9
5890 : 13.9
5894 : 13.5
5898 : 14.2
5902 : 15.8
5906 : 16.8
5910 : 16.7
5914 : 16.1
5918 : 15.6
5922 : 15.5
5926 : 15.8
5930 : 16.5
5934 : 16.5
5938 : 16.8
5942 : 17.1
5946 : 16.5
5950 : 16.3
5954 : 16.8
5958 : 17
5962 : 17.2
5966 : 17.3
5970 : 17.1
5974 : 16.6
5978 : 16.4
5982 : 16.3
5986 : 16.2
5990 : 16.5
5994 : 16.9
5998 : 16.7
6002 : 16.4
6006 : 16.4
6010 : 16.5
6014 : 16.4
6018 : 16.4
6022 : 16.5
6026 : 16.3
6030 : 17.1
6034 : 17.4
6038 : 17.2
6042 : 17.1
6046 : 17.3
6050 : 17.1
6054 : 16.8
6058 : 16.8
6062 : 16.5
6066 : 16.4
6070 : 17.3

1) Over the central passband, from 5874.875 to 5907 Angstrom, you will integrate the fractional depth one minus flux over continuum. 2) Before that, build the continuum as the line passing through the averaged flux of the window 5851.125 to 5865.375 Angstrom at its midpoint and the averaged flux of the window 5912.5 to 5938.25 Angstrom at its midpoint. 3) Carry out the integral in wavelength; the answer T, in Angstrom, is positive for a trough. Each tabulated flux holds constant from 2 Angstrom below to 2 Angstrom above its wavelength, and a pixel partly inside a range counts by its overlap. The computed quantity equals 2.32 Angstrom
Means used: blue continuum 16.5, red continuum 16.1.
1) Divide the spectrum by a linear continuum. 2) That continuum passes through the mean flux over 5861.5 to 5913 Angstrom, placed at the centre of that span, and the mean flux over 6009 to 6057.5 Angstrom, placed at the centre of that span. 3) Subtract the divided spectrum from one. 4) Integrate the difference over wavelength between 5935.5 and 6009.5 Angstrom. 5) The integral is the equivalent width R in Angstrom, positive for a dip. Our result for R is -1.4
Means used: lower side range 15.7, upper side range 16.8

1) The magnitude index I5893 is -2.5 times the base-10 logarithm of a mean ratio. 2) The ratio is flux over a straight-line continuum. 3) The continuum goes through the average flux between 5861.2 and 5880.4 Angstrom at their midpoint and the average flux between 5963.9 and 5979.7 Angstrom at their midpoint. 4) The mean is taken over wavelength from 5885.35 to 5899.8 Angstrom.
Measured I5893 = 0.18 mag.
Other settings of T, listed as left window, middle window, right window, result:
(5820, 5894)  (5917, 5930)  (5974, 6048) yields 0.59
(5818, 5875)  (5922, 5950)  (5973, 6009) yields 0.33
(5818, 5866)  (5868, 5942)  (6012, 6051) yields 4.76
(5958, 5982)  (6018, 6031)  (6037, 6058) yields 0.34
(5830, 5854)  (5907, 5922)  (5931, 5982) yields 0.58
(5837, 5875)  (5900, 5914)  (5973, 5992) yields 0.11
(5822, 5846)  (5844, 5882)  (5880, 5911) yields -0.66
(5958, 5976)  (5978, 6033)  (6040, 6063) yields 1.56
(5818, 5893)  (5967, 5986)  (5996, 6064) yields 0.08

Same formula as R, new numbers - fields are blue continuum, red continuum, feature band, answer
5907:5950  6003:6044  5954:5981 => -0.7 Angstrom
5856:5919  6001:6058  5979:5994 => 0.1 Angstrom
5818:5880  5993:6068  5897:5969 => 1.7 Angstrom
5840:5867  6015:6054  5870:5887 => 0.6 Angstrom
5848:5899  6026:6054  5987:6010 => 0.3 Angstrom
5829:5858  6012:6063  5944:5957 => 0.2 Angstrom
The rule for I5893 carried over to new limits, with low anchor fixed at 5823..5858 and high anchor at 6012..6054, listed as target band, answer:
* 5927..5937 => 0.03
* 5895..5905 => 0.13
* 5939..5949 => 0.01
